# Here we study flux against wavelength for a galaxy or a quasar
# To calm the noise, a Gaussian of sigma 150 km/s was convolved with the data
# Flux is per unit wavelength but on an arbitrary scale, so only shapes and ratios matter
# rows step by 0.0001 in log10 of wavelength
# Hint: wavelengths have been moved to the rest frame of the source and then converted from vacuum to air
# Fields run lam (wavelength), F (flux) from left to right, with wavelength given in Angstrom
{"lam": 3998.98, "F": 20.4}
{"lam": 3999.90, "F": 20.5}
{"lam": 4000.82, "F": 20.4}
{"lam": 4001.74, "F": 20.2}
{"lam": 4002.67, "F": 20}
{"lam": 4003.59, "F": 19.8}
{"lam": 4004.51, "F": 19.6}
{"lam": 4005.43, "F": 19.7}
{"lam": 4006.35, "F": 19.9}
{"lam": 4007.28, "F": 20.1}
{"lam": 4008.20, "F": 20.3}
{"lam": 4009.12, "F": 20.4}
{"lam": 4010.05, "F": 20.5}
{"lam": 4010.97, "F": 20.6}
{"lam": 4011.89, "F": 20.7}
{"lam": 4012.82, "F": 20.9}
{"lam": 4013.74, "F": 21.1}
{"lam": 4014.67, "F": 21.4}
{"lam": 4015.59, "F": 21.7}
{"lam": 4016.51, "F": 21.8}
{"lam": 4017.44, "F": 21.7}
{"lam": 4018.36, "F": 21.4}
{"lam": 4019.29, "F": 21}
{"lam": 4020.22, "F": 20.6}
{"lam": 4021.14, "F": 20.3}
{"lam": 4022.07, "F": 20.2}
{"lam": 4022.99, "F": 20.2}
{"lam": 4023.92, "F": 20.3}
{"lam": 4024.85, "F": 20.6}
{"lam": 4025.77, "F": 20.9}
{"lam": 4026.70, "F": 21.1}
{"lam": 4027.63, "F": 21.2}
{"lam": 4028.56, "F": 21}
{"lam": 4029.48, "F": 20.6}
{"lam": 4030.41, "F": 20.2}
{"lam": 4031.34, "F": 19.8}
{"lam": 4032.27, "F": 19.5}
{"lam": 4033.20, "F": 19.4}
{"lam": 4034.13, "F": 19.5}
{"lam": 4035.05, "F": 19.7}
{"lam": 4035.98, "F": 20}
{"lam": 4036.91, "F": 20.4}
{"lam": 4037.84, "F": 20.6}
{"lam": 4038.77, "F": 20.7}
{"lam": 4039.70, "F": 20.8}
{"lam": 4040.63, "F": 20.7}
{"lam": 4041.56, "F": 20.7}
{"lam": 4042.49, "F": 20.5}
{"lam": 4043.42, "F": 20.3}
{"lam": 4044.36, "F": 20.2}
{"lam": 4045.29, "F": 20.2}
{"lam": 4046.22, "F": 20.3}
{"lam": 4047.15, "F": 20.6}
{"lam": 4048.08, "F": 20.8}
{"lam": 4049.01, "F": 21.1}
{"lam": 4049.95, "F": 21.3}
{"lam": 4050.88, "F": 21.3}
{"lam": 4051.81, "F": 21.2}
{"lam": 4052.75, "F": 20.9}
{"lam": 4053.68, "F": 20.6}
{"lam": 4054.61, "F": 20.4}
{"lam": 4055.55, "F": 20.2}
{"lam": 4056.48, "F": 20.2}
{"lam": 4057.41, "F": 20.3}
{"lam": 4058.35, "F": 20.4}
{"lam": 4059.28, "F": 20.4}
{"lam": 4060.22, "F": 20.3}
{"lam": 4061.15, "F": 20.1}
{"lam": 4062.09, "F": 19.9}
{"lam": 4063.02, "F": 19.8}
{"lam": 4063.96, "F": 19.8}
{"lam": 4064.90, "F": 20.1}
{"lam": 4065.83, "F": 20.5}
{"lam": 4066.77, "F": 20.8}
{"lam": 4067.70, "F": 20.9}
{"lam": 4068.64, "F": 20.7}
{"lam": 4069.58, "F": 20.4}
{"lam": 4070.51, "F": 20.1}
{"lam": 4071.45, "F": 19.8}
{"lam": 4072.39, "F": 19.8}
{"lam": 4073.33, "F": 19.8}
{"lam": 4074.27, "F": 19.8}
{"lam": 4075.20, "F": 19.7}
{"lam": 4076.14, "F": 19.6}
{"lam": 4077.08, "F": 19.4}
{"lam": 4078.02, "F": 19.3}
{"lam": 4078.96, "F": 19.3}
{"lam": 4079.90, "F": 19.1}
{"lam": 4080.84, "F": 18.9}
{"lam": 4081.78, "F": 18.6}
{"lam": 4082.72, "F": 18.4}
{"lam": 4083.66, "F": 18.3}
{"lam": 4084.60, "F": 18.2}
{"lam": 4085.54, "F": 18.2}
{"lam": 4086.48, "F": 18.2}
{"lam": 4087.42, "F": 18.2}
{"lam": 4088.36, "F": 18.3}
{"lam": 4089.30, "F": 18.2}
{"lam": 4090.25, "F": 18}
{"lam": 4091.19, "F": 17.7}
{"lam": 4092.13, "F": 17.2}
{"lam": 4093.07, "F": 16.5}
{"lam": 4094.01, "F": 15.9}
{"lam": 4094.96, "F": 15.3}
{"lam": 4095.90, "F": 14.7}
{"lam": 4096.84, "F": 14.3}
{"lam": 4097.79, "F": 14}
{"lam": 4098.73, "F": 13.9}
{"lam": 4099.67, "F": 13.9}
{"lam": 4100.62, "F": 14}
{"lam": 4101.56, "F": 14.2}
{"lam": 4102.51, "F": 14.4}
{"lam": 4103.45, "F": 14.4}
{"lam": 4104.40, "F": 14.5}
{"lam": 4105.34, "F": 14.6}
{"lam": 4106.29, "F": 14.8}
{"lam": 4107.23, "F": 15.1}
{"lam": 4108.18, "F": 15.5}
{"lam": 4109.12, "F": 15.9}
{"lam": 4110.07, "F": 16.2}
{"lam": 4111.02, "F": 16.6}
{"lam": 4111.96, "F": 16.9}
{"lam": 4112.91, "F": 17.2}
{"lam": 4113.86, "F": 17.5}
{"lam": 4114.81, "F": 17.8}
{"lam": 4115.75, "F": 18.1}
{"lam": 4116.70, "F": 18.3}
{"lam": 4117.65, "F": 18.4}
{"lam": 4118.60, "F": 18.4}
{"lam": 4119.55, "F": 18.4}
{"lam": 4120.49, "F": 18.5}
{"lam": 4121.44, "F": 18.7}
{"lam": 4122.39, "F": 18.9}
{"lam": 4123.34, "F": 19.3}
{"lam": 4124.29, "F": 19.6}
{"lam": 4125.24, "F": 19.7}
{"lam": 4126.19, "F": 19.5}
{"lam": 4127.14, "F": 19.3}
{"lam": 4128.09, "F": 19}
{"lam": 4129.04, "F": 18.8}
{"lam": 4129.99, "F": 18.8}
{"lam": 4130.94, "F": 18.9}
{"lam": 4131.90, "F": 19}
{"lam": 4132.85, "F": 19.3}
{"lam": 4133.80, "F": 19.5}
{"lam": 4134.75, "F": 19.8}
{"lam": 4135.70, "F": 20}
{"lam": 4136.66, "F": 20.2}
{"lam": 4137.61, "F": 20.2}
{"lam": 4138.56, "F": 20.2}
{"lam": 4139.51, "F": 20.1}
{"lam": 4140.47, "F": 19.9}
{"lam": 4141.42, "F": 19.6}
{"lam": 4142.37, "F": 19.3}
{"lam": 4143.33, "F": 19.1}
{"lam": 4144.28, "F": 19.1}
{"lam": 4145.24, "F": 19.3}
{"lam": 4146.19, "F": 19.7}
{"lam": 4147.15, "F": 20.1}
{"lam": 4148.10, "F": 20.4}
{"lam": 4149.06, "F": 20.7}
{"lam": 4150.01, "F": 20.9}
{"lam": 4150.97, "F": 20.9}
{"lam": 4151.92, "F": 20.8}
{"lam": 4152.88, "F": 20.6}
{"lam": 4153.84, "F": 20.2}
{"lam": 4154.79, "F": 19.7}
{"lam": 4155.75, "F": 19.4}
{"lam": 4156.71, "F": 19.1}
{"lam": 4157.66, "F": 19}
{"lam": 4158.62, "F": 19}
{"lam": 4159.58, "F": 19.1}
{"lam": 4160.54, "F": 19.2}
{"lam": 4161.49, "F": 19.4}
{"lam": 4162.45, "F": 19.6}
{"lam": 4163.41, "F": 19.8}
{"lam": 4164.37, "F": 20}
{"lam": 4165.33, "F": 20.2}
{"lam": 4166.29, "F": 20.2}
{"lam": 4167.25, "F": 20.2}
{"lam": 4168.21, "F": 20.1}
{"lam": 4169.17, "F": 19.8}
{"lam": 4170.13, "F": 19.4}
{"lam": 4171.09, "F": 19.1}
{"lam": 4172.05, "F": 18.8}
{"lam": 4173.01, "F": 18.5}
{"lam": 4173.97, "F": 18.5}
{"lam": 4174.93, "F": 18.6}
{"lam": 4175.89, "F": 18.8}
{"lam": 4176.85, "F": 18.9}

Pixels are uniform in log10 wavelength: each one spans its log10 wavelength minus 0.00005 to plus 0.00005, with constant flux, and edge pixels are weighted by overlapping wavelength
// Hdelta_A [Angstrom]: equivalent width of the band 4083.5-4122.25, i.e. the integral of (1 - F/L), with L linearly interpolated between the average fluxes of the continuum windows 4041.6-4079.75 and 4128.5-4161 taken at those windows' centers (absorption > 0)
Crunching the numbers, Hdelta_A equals 6.7 Angstrom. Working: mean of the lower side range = 20.3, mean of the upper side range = 19.7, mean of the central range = 16.5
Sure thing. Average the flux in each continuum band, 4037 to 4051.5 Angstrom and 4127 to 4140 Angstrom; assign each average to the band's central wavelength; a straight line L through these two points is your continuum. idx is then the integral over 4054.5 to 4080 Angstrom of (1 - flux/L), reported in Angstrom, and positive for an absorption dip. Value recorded 0.4 Angstrom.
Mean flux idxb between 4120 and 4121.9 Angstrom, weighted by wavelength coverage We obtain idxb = 18.7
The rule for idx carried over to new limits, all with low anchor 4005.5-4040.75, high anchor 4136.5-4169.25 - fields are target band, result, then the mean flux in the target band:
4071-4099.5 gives 3.4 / 17.8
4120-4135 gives 0.6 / 19.2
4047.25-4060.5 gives -0.2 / 20.7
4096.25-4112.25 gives 4.2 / 14.9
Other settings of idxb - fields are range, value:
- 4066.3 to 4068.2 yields 20.9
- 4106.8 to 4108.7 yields 15.3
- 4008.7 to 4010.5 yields 20.4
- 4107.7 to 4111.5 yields 16.1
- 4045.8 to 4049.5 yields 20.7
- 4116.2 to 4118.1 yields 18.3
